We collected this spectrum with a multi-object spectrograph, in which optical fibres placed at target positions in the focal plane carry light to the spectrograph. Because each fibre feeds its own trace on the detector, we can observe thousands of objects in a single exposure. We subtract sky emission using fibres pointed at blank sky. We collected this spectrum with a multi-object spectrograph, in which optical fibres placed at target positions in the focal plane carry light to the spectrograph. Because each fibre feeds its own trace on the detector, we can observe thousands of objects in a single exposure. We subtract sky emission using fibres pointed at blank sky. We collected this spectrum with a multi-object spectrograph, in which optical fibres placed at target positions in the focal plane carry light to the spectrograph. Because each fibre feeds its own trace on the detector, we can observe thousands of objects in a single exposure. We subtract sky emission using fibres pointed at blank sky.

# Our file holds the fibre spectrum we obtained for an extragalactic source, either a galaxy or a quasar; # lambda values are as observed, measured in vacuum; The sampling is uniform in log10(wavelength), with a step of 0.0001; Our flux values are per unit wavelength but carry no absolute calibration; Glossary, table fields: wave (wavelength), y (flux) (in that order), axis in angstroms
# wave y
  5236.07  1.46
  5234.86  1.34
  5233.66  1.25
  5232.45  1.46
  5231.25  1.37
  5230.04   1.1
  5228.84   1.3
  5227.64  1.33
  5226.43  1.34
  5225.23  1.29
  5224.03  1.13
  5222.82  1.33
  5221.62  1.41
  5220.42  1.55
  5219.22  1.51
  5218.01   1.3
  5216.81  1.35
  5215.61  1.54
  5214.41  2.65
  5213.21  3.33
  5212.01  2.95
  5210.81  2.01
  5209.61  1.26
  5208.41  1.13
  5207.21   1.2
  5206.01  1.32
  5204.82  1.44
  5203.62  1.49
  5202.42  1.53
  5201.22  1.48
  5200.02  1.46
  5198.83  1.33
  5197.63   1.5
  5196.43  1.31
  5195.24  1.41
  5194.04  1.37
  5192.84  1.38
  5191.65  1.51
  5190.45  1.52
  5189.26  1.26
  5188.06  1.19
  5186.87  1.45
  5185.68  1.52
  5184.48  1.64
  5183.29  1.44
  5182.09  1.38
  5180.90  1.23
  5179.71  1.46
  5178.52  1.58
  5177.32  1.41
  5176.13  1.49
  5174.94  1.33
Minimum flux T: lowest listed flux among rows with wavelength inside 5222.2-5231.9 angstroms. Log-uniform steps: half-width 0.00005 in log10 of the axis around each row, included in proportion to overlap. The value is 1.1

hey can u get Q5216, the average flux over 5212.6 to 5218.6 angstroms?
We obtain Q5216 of 2.04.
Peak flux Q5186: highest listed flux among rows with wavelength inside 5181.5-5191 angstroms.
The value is 1.64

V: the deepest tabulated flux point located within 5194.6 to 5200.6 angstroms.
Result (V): 1.31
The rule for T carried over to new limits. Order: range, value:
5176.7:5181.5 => 1.23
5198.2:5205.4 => 1.33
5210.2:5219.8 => 1.3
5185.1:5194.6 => 1.19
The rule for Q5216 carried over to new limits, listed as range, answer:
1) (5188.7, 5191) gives 1.39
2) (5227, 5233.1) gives 1.31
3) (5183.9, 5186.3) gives 1.58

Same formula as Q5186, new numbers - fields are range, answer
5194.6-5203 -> 1.53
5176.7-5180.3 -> 1.58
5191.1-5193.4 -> 1.51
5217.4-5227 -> 1.55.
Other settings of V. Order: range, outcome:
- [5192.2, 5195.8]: 1.37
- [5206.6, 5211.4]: 1.13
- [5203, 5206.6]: 1.32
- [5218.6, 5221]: 1.51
